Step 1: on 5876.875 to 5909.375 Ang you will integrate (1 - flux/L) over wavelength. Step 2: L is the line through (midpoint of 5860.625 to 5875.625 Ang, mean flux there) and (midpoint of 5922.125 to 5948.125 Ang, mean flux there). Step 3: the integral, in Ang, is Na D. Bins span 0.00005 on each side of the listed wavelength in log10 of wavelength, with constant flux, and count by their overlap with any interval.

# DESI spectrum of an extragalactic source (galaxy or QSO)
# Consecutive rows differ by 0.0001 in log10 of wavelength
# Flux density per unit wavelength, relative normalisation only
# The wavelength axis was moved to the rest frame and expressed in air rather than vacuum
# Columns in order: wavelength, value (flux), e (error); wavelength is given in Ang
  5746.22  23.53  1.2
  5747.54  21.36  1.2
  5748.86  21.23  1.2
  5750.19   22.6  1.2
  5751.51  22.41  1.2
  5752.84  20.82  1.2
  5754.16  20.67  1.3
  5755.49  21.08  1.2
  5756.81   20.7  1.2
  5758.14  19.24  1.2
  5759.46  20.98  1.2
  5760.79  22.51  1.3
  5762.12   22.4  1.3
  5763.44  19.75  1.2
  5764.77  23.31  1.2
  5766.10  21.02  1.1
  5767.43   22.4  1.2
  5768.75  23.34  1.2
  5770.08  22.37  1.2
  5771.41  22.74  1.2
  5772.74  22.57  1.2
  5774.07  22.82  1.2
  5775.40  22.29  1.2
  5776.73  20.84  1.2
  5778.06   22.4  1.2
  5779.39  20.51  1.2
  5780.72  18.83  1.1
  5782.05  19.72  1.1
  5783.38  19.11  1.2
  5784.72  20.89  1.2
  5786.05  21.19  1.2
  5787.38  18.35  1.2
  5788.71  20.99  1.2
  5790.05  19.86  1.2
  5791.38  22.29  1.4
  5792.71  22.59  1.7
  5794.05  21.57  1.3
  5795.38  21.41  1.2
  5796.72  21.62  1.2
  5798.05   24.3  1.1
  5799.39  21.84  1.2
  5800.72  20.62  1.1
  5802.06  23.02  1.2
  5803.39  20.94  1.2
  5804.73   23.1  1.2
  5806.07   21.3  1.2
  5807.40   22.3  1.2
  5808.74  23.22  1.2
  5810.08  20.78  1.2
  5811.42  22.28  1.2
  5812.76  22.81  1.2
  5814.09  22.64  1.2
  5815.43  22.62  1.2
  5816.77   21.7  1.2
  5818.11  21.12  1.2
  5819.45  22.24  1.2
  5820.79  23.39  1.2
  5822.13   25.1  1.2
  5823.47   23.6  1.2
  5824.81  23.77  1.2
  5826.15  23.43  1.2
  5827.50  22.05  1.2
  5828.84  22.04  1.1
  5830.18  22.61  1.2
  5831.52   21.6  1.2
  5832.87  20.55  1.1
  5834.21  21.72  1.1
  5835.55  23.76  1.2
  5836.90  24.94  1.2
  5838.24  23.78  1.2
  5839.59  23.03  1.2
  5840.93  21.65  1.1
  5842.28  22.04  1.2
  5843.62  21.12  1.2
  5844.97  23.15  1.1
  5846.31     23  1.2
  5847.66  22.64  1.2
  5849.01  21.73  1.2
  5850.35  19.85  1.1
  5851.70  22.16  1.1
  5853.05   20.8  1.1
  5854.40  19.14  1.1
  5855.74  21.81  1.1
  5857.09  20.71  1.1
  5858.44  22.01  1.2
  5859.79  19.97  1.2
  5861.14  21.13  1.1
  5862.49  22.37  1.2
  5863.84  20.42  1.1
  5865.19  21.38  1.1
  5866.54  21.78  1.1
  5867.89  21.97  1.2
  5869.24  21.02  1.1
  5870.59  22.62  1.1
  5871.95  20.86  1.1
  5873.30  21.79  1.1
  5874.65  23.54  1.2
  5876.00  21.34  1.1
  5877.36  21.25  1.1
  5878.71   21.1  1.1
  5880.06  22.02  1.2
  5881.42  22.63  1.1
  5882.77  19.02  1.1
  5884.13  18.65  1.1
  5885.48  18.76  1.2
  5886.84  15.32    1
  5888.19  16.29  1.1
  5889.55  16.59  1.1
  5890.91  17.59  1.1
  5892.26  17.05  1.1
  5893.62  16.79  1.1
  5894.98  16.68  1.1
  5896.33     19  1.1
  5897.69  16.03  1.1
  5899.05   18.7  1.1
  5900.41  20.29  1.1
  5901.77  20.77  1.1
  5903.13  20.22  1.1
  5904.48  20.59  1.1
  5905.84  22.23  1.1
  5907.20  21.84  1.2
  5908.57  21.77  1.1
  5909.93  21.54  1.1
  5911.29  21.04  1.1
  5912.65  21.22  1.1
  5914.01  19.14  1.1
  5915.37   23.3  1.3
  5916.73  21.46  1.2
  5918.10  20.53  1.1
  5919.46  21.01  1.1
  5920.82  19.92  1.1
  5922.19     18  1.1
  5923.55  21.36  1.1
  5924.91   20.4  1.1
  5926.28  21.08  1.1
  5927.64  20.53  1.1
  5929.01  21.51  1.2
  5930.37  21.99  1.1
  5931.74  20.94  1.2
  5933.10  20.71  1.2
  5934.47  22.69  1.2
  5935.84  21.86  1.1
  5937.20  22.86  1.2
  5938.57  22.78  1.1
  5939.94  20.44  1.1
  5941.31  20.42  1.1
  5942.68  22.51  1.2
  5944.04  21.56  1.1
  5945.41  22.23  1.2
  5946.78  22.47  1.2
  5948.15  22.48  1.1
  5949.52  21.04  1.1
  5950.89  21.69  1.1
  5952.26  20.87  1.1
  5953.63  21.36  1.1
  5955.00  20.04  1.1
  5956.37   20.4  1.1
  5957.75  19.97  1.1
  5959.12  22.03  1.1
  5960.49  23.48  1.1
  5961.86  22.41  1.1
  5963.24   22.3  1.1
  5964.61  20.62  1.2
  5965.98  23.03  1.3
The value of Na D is 3.6 Ang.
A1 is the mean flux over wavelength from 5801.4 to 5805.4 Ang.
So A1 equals 22.4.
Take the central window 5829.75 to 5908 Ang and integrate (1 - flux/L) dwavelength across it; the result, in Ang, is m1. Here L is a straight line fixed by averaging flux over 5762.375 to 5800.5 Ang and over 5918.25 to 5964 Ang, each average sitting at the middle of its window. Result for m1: 2.5 Ang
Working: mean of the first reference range 21.5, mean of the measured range 20.7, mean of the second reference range 21.4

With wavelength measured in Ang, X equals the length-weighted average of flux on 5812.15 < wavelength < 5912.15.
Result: 21.1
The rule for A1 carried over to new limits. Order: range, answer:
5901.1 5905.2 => 20.6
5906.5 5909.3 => 21.7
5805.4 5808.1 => 21.8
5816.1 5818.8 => 21.4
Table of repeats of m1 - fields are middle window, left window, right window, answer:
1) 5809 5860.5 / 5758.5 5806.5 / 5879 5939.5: -3.1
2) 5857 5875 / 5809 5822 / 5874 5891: -1.1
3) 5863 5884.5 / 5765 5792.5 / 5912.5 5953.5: -0.1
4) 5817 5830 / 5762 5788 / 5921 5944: -1.0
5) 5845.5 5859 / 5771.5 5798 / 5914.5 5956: -0.1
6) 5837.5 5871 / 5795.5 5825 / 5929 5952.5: 0.8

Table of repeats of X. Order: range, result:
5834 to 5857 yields 22.1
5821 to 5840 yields 23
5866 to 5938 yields 20.4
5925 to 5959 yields 21.4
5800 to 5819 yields 22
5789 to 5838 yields 22.4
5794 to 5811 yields 22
